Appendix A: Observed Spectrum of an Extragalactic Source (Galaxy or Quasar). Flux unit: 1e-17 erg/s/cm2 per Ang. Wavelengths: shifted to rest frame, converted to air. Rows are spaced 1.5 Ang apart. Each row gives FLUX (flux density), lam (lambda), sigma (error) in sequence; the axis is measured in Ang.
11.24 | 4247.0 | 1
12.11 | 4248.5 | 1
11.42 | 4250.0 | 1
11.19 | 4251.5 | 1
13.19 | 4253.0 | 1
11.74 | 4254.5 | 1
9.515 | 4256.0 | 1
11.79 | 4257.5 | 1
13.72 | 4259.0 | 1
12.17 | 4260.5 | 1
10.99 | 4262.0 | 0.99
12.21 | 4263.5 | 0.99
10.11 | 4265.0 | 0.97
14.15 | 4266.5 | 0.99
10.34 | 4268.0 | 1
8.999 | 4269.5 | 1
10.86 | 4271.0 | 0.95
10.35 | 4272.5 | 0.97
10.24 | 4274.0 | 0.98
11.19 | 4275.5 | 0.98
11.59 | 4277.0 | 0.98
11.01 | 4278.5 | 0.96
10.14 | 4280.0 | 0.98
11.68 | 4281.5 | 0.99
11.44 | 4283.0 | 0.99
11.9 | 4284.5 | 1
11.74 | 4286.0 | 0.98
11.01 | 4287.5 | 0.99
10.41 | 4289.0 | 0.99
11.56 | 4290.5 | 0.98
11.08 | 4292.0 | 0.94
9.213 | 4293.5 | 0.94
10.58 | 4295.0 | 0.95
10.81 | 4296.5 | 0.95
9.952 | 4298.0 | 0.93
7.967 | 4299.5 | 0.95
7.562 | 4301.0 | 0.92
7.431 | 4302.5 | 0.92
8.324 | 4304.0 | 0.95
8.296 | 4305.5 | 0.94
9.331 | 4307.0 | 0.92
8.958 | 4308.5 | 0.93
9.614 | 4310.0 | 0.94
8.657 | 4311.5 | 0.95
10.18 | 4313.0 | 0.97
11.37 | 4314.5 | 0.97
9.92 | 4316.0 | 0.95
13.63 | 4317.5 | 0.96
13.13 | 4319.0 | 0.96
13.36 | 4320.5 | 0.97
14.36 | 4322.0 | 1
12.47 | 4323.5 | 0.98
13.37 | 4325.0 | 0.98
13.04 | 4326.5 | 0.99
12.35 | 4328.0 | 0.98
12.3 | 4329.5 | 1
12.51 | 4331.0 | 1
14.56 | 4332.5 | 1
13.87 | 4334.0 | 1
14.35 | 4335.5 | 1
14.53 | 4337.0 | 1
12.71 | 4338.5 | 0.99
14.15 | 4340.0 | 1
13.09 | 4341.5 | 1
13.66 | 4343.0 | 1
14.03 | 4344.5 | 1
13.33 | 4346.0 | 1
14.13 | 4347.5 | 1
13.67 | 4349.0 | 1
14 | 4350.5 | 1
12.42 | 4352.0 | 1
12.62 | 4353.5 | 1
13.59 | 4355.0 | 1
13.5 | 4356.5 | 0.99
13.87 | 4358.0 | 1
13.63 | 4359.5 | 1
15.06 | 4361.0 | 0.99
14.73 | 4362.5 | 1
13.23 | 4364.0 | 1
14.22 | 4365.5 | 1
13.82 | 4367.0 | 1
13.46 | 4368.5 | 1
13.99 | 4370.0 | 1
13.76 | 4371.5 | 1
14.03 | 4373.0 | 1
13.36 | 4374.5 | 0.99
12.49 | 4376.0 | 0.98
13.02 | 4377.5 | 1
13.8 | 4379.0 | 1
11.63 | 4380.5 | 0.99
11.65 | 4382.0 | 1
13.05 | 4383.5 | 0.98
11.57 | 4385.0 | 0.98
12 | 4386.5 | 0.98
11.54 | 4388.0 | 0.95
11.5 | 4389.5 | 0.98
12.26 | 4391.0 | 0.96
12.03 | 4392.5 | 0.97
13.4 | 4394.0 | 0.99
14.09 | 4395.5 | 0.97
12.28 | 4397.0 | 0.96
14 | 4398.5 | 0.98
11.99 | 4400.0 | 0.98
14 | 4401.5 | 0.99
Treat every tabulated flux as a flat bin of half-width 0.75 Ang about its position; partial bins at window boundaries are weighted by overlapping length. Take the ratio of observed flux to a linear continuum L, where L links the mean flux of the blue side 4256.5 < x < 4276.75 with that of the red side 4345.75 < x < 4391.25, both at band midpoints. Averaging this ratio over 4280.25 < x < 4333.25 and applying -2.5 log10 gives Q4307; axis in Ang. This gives 0.10 mag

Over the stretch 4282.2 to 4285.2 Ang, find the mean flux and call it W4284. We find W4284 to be 11.7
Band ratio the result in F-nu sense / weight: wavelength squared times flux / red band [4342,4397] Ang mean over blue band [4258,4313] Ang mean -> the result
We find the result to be 1.32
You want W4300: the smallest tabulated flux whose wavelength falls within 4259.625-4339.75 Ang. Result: 7.431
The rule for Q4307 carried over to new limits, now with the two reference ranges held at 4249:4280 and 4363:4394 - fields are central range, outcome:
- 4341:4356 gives -0.09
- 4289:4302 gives 0.19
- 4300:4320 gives 0.22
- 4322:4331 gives -0.06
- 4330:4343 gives -0.12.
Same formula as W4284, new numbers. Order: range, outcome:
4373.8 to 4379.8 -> 13.2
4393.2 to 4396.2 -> 13.7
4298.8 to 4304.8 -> 7.82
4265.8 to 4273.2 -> 10.9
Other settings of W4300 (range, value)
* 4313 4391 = 9.92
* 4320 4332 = 12.3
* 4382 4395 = 11.5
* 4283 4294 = 9.213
